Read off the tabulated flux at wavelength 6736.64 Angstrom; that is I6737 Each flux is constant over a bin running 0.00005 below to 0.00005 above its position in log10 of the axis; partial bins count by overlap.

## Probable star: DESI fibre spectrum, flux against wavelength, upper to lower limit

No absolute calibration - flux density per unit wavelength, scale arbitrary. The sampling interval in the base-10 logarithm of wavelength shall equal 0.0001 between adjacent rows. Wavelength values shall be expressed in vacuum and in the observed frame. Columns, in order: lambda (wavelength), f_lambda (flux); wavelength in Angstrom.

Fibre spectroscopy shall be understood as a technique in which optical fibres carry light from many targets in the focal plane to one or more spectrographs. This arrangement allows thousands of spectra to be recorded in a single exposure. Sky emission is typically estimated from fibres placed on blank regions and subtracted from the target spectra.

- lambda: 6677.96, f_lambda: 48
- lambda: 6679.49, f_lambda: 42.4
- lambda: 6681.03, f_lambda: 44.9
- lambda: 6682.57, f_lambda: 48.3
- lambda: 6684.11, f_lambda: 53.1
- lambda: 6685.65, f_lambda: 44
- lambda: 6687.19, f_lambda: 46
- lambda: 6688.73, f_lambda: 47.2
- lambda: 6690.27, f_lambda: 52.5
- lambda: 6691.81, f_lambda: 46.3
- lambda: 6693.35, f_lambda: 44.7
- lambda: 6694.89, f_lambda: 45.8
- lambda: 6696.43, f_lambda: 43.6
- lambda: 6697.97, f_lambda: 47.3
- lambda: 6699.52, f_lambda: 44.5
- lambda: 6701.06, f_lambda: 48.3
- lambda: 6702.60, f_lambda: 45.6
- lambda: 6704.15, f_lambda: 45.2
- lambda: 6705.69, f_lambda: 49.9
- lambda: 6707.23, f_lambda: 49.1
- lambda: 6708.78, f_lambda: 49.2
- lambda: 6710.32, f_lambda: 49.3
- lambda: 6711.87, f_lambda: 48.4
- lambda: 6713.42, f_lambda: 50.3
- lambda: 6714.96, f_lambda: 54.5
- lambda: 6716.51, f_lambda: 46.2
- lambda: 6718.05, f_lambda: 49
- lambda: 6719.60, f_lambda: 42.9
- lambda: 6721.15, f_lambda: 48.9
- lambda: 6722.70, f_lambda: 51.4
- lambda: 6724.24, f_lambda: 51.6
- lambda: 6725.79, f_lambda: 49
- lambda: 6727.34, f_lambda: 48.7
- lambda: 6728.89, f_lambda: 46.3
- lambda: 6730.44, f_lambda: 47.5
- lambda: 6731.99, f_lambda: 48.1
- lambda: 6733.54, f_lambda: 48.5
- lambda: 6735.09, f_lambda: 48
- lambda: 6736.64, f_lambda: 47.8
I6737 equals 47.8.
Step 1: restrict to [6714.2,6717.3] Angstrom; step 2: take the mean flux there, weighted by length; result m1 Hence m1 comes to 50.4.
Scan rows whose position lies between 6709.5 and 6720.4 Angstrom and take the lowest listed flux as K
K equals 42.9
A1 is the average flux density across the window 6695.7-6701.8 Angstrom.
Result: 45.9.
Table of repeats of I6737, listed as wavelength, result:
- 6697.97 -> 47.3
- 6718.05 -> 49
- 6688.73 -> 47.2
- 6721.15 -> 48.9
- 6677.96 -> 48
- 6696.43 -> 43.6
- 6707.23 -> 49.1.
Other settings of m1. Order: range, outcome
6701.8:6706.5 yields 47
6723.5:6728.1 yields 49.7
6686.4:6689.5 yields 46.6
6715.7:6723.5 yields 47.7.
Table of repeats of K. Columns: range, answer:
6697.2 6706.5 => 44.5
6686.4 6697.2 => 43.6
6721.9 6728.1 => 48.7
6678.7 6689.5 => 42.4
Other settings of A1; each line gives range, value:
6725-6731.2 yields 47.9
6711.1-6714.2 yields 49.4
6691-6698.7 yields 45.6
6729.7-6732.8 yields 47.8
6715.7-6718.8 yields 47.7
